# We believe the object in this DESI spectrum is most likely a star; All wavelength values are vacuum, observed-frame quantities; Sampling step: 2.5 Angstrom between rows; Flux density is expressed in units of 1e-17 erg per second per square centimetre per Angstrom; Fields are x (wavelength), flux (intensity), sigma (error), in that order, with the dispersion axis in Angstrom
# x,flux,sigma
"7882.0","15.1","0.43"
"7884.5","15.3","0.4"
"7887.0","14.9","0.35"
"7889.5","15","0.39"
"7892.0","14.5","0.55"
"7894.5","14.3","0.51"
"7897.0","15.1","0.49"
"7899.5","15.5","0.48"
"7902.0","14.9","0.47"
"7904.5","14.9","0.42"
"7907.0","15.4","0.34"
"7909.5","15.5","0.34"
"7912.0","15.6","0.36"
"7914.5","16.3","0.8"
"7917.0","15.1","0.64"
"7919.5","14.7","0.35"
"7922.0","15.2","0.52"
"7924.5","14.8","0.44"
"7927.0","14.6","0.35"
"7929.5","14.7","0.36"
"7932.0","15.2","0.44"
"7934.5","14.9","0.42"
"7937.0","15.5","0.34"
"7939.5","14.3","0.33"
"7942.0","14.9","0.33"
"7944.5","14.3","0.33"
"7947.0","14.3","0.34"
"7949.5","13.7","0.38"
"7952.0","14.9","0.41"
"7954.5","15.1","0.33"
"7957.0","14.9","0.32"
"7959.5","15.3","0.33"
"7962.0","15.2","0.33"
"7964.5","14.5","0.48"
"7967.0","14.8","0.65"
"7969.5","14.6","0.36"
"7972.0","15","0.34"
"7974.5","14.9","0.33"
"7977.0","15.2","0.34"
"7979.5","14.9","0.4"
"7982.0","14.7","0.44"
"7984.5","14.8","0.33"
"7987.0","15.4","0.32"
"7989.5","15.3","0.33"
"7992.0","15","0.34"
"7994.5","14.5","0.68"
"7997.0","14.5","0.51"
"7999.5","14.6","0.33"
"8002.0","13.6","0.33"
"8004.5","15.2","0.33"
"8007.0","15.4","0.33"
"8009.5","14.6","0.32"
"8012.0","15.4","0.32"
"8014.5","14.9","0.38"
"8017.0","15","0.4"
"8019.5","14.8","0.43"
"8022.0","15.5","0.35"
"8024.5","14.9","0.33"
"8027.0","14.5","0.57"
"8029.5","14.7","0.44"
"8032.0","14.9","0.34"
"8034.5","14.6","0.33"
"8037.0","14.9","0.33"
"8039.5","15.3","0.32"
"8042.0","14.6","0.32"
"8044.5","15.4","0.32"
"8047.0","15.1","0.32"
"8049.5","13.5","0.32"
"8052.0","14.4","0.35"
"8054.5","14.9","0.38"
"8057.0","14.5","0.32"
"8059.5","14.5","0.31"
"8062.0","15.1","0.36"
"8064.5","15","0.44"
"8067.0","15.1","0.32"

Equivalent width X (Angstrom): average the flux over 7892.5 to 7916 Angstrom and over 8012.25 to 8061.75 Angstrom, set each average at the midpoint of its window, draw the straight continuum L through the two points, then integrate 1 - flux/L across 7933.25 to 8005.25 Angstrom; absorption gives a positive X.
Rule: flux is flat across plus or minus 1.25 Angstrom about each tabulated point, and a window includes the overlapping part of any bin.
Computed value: 1.19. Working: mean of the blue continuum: 15.3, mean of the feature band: 14.8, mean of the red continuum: 14.8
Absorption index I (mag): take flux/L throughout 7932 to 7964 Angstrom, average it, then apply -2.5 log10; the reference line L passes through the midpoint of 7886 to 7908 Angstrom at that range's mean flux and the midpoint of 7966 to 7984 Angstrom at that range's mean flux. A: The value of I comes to 0.008 mag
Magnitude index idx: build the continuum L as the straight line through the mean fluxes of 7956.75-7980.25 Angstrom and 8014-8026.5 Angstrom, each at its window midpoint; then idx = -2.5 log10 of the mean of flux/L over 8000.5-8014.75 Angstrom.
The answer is 0.01 mag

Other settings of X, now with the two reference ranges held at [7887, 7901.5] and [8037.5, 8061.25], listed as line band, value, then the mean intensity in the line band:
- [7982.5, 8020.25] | -0.27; 14.9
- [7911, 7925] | -0.42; 15.3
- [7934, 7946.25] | 0.06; 14.8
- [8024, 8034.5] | 0.00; 14.7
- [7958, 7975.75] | -0.12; 14.9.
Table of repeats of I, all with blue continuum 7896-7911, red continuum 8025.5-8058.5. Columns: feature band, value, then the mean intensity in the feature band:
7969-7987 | 0.00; 14.9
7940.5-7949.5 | 0.05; 14.4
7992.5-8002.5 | 0.04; 14.4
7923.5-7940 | 0.02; 14.9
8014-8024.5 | -0.02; 15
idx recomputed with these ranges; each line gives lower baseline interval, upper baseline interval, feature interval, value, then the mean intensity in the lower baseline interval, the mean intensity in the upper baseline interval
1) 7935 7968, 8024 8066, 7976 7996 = -0.02 mag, 14.7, 14.8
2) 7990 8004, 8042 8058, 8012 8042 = -0.02 mag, 14.5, 14.6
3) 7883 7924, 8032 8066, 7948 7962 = 0.01 mag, 15.1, 14.8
